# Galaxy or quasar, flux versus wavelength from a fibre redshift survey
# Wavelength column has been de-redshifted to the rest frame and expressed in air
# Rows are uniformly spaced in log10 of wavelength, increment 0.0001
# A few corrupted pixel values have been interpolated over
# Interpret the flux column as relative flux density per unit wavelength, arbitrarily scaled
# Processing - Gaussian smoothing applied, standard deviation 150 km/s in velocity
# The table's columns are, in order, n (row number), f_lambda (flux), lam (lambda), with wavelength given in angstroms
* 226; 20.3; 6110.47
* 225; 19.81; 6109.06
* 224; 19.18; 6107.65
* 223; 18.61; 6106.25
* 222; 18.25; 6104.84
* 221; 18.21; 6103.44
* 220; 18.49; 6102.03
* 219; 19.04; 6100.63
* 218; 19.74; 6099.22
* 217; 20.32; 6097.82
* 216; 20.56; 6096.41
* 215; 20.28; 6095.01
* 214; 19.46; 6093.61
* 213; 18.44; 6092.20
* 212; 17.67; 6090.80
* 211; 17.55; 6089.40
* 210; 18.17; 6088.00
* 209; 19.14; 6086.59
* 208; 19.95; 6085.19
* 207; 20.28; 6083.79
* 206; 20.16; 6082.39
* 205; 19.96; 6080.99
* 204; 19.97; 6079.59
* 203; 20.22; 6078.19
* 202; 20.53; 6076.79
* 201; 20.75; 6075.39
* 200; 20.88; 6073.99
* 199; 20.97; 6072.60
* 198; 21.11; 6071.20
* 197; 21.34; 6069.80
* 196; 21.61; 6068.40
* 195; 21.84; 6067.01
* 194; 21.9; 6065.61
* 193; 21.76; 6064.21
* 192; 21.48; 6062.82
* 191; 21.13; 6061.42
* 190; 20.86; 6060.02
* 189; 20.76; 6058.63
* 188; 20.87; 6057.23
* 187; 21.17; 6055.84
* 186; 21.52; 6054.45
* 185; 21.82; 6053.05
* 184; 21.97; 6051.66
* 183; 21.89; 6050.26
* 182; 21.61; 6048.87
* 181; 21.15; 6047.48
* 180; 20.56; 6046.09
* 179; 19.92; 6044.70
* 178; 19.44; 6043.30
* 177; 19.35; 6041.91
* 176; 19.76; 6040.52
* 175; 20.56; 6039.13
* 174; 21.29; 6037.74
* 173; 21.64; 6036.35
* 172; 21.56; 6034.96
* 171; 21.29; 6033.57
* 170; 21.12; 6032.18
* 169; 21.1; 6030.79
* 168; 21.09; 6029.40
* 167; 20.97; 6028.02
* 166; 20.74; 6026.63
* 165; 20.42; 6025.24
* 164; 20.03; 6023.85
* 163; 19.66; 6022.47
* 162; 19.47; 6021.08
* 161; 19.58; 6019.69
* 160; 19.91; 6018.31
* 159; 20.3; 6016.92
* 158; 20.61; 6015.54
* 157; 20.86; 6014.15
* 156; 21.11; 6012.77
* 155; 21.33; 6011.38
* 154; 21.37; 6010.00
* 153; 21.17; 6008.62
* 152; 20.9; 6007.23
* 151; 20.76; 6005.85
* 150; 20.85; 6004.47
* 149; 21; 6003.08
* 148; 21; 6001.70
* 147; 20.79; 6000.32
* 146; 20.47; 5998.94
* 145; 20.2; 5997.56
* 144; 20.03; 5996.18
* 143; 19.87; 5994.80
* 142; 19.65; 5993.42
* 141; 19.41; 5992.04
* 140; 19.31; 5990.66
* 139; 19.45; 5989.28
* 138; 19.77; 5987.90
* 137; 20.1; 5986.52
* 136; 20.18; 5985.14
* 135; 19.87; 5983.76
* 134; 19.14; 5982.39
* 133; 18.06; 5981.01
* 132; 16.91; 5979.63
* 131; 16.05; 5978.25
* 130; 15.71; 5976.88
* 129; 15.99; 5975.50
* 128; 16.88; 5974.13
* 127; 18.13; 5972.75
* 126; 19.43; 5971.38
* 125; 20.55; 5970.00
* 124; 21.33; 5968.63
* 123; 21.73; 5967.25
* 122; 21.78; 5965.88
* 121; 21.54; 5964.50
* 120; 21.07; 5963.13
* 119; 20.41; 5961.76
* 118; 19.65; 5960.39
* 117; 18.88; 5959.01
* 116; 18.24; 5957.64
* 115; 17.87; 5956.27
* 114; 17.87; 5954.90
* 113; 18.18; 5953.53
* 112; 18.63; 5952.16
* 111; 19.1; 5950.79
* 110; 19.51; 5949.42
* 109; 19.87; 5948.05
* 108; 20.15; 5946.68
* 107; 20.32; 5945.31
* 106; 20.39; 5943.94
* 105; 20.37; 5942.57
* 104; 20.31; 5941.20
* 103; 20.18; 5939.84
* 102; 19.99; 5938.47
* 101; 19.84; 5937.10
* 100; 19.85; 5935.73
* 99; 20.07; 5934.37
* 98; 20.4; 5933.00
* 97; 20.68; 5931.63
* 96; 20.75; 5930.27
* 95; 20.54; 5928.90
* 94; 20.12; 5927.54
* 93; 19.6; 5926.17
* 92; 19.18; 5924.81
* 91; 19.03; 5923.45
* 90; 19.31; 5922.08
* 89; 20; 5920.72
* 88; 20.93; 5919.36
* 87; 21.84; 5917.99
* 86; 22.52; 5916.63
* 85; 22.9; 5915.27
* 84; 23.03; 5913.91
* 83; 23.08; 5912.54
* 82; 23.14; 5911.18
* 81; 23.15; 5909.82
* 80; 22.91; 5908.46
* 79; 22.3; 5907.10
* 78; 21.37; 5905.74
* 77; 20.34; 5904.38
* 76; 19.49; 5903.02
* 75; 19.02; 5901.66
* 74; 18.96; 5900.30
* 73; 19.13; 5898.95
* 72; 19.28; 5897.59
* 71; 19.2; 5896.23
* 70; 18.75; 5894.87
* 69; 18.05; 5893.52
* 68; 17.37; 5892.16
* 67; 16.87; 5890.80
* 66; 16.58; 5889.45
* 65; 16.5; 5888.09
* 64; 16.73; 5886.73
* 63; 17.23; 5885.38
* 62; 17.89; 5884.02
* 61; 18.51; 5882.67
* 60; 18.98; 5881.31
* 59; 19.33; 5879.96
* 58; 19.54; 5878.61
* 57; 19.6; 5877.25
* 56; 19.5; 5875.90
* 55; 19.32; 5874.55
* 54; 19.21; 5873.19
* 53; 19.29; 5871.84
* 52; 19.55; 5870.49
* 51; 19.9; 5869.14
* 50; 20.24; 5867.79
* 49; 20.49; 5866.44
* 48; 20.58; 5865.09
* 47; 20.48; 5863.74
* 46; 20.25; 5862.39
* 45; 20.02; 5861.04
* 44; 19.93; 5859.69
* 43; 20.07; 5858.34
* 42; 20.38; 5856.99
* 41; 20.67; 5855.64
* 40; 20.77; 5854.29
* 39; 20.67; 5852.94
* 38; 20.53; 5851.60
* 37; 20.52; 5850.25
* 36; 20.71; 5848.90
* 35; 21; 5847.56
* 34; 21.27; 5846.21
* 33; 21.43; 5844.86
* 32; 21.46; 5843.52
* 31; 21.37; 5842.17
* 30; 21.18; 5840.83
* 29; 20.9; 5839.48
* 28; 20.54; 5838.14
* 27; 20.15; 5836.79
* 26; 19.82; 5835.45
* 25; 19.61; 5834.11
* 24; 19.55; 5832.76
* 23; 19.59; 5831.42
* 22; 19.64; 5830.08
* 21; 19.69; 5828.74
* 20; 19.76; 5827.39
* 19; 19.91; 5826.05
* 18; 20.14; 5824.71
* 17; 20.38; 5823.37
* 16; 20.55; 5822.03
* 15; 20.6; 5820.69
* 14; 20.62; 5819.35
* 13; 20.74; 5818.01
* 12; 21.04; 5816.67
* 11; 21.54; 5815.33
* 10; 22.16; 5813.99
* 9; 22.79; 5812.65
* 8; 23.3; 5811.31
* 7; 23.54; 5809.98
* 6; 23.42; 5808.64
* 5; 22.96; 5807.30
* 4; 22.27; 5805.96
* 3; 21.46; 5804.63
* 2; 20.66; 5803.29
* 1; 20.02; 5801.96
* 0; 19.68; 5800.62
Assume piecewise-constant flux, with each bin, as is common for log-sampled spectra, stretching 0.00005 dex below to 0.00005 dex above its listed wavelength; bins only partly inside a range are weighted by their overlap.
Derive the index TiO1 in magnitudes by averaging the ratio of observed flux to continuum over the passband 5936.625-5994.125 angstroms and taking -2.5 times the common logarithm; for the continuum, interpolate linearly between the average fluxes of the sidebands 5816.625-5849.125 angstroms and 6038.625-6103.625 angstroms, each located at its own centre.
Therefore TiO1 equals 0.06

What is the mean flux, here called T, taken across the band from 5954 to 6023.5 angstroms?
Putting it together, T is 19.7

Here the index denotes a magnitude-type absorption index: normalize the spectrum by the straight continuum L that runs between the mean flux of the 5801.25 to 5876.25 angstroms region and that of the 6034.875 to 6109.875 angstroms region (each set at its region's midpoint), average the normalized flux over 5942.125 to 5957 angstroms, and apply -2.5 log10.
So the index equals 0.067 mag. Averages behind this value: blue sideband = 20.7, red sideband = 20.3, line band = 19.3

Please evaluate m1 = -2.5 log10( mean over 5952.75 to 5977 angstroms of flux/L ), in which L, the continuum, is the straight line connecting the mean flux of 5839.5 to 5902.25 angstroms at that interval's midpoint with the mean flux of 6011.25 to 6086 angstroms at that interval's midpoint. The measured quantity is 0.05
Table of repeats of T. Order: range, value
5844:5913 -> 19.8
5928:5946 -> 20.3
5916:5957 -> 19.9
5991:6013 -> 20.6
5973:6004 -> 19.1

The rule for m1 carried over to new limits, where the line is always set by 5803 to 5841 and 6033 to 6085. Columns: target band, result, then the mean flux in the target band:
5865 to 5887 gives 0.10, 19.2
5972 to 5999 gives 0.12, 18.7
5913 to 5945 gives 0.02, 20.5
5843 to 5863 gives 0.02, 20.6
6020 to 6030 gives 0.03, 20.3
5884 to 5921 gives 0.05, 20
